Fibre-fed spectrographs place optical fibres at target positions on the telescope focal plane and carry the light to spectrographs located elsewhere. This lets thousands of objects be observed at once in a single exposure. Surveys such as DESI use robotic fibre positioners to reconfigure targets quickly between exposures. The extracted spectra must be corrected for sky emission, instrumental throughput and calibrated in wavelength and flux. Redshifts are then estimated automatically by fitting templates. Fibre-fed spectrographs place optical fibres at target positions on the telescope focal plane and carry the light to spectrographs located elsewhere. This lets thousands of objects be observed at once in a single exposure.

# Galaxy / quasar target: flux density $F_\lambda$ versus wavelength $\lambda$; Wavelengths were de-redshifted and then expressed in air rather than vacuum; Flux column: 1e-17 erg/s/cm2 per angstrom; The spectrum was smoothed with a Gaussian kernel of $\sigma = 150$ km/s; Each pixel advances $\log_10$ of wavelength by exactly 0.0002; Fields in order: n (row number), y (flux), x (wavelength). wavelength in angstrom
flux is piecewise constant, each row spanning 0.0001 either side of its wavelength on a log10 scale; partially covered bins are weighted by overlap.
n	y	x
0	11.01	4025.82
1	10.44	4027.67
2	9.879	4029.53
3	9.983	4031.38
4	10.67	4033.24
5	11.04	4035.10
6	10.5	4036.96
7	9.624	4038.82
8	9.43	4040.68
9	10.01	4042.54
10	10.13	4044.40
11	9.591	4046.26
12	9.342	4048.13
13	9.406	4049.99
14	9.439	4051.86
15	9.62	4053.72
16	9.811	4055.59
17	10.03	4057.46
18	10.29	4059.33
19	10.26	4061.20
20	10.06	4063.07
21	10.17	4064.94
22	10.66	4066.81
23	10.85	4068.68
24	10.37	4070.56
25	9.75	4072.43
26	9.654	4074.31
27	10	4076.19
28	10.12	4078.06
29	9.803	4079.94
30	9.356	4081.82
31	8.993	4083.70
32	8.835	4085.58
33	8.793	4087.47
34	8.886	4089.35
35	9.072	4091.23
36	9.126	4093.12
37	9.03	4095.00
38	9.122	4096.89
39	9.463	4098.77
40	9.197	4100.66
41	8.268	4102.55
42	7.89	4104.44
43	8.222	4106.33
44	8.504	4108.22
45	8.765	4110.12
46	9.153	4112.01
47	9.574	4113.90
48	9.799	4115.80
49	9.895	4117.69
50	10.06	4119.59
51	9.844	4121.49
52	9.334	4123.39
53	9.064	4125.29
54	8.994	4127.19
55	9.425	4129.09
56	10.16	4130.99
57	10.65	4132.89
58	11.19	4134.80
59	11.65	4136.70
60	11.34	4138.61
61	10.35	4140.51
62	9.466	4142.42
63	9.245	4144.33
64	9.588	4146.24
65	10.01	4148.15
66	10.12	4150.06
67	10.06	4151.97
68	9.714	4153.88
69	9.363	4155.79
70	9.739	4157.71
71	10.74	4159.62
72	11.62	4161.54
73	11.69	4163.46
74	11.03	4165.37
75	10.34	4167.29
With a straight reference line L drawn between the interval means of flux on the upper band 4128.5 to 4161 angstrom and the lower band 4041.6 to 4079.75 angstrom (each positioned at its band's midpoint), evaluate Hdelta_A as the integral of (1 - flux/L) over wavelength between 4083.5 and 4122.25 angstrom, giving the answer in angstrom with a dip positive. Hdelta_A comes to 3.90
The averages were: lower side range 9.98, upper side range 10.2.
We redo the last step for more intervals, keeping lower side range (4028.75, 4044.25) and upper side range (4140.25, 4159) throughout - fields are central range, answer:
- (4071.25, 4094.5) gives 1.4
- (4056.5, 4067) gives -0.2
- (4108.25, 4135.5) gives 0.6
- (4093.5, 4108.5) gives 1.8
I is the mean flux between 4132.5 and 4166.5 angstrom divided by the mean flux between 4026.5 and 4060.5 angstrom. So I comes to 1.0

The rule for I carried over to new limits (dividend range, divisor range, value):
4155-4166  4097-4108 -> 1.24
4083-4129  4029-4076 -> 0.91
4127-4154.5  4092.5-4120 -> 1.12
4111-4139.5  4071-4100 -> 1.07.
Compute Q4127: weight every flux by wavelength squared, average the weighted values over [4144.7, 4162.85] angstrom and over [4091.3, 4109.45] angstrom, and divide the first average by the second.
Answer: 1.18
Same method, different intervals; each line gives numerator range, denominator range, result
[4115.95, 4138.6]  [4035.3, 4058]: 1.07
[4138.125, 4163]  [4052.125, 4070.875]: 1.04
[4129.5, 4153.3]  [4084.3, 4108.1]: 1.19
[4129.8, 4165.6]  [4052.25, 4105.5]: 1.13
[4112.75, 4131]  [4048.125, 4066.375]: 1.00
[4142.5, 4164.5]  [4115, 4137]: 1.03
